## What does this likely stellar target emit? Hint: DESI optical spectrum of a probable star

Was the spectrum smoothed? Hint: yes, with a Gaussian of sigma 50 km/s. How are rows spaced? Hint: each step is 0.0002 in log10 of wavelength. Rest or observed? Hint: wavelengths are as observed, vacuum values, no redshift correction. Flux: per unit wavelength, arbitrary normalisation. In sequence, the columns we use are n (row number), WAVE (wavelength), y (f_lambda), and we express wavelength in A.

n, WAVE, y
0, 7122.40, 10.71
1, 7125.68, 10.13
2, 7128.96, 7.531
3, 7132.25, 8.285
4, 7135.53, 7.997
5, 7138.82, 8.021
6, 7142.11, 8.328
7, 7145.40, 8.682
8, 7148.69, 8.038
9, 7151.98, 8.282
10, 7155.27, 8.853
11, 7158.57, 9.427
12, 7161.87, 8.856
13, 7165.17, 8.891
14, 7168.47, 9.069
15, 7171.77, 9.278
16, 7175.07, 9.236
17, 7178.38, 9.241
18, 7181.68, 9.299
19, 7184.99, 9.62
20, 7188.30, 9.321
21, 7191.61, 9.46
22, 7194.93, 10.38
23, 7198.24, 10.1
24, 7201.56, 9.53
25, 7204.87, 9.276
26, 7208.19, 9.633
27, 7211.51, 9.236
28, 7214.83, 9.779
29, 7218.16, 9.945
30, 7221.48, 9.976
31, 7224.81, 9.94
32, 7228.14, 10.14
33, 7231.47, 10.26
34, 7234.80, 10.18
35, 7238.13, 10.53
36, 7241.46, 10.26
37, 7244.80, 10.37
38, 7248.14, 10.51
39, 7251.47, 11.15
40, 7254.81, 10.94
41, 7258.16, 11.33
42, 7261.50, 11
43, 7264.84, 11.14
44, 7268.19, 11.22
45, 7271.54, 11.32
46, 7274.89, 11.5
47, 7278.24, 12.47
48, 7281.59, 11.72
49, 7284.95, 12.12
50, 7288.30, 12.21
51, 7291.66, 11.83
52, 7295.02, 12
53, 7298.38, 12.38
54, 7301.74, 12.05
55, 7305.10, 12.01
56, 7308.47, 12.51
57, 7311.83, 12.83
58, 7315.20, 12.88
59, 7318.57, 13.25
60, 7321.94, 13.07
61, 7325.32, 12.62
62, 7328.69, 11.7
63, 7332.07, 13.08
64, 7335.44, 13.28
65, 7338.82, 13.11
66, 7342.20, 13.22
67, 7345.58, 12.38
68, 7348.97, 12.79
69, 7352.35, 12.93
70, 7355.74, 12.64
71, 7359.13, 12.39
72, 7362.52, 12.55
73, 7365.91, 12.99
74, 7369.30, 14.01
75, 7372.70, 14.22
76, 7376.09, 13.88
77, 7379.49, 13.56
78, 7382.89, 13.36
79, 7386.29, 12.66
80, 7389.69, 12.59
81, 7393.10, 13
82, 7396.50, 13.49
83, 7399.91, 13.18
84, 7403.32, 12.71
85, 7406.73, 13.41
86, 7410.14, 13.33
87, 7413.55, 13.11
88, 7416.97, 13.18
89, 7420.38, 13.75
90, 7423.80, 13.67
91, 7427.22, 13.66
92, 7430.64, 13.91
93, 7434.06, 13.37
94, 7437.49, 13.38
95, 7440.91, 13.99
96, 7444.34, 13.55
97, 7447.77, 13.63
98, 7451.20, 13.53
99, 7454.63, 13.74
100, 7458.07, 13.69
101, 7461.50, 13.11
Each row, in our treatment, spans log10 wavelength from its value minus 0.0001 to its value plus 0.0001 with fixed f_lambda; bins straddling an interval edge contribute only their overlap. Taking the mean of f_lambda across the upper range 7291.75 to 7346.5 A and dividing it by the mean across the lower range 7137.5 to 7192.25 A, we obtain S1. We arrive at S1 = 1.41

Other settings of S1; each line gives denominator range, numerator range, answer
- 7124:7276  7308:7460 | 1.36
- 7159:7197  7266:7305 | 1.27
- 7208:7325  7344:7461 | 1.18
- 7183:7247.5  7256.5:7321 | 1.21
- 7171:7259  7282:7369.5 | 1.27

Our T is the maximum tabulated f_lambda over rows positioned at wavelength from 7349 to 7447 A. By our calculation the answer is 14.22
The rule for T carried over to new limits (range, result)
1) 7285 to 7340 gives 13.28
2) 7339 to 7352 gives 13.22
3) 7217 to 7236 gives 10.26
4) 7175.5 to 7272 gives 11.33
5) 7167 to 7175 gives 9.278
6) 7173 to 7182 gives 9.299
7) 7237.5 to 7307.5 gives 12.47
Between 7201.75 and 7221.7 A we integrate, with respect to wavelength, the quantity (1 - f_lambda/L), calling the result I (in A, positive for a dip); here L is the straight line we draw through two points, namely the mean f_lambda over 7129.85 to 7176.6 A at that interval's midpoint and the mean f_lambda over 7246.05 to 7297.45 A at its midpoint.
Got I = 0.9 A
